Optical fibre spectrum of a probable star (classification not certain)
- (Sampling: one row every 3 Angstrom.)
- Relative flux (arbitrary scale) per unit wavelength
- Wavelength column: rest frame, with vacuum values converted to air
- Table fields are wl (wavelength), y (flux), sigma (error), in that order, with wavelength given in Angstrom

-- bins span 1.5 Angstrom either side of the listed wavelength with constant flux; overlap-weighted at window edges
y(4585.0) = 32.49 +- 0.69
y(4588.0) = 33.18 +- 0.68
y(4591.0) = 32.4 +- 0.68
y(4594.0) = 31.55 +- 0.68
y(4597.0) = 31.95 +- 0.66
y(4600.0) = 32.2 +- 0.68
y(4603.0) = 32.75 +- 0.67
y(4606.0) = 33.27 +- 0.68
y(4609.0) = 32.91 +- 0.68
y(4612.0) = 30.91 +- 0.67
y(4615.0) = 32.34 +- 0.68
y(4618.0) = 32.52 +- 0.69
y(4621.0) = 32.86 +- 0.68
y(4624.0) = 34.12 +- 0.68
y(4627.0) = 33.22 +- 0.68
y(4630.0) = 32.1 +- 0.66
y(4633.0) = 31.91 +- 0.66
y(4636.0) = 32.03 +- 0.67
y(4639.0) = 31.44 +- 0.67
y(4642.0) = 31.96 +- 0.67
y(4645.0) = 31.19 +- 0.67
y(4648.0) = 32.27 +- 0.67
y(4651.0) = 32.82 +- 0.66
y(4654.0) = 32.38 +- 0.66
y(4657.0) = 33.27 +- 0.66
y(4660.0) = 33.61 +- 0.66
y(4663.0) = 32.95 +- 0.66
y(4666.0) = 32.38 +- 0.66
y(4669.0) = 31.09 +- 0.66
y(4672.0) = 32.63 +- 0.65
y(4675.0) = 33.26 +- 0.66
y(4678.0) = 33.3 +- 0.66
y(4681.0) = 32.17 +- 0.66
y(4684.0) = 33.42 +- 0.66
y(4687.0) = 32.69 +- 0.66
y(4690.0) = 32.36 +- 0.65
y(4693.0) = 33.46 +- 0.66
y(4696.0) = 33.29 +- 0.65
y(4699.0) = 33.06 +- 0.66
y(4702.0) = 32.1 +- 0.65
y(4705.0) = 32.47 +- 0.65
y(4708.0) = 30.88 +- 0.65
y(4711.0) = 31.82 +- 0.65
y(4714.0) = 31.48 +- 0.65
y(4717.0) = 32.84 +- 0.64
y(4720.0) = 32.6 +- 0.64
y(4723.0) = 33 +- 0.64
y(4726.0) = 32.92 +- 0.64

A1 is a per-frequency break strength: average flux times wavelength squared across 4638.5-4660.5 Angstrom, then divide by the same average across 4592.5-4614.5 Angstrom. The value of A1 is 1.0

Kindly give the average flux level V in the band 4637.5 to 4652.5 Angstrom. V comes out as 31.9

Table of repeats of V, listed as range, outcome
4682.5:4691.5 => 32.8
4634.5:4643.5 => 31.8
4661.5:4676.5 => 32.5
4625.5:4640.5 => 32.1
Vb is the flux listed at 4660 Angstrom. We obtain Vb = 33.61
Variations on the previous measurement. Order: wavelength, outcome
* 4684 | 33.42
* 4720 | 32.6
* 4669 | 31.09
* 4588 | 33.18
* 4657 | 33.27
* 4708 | 30.88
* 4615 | 32.34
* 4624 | 34.12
